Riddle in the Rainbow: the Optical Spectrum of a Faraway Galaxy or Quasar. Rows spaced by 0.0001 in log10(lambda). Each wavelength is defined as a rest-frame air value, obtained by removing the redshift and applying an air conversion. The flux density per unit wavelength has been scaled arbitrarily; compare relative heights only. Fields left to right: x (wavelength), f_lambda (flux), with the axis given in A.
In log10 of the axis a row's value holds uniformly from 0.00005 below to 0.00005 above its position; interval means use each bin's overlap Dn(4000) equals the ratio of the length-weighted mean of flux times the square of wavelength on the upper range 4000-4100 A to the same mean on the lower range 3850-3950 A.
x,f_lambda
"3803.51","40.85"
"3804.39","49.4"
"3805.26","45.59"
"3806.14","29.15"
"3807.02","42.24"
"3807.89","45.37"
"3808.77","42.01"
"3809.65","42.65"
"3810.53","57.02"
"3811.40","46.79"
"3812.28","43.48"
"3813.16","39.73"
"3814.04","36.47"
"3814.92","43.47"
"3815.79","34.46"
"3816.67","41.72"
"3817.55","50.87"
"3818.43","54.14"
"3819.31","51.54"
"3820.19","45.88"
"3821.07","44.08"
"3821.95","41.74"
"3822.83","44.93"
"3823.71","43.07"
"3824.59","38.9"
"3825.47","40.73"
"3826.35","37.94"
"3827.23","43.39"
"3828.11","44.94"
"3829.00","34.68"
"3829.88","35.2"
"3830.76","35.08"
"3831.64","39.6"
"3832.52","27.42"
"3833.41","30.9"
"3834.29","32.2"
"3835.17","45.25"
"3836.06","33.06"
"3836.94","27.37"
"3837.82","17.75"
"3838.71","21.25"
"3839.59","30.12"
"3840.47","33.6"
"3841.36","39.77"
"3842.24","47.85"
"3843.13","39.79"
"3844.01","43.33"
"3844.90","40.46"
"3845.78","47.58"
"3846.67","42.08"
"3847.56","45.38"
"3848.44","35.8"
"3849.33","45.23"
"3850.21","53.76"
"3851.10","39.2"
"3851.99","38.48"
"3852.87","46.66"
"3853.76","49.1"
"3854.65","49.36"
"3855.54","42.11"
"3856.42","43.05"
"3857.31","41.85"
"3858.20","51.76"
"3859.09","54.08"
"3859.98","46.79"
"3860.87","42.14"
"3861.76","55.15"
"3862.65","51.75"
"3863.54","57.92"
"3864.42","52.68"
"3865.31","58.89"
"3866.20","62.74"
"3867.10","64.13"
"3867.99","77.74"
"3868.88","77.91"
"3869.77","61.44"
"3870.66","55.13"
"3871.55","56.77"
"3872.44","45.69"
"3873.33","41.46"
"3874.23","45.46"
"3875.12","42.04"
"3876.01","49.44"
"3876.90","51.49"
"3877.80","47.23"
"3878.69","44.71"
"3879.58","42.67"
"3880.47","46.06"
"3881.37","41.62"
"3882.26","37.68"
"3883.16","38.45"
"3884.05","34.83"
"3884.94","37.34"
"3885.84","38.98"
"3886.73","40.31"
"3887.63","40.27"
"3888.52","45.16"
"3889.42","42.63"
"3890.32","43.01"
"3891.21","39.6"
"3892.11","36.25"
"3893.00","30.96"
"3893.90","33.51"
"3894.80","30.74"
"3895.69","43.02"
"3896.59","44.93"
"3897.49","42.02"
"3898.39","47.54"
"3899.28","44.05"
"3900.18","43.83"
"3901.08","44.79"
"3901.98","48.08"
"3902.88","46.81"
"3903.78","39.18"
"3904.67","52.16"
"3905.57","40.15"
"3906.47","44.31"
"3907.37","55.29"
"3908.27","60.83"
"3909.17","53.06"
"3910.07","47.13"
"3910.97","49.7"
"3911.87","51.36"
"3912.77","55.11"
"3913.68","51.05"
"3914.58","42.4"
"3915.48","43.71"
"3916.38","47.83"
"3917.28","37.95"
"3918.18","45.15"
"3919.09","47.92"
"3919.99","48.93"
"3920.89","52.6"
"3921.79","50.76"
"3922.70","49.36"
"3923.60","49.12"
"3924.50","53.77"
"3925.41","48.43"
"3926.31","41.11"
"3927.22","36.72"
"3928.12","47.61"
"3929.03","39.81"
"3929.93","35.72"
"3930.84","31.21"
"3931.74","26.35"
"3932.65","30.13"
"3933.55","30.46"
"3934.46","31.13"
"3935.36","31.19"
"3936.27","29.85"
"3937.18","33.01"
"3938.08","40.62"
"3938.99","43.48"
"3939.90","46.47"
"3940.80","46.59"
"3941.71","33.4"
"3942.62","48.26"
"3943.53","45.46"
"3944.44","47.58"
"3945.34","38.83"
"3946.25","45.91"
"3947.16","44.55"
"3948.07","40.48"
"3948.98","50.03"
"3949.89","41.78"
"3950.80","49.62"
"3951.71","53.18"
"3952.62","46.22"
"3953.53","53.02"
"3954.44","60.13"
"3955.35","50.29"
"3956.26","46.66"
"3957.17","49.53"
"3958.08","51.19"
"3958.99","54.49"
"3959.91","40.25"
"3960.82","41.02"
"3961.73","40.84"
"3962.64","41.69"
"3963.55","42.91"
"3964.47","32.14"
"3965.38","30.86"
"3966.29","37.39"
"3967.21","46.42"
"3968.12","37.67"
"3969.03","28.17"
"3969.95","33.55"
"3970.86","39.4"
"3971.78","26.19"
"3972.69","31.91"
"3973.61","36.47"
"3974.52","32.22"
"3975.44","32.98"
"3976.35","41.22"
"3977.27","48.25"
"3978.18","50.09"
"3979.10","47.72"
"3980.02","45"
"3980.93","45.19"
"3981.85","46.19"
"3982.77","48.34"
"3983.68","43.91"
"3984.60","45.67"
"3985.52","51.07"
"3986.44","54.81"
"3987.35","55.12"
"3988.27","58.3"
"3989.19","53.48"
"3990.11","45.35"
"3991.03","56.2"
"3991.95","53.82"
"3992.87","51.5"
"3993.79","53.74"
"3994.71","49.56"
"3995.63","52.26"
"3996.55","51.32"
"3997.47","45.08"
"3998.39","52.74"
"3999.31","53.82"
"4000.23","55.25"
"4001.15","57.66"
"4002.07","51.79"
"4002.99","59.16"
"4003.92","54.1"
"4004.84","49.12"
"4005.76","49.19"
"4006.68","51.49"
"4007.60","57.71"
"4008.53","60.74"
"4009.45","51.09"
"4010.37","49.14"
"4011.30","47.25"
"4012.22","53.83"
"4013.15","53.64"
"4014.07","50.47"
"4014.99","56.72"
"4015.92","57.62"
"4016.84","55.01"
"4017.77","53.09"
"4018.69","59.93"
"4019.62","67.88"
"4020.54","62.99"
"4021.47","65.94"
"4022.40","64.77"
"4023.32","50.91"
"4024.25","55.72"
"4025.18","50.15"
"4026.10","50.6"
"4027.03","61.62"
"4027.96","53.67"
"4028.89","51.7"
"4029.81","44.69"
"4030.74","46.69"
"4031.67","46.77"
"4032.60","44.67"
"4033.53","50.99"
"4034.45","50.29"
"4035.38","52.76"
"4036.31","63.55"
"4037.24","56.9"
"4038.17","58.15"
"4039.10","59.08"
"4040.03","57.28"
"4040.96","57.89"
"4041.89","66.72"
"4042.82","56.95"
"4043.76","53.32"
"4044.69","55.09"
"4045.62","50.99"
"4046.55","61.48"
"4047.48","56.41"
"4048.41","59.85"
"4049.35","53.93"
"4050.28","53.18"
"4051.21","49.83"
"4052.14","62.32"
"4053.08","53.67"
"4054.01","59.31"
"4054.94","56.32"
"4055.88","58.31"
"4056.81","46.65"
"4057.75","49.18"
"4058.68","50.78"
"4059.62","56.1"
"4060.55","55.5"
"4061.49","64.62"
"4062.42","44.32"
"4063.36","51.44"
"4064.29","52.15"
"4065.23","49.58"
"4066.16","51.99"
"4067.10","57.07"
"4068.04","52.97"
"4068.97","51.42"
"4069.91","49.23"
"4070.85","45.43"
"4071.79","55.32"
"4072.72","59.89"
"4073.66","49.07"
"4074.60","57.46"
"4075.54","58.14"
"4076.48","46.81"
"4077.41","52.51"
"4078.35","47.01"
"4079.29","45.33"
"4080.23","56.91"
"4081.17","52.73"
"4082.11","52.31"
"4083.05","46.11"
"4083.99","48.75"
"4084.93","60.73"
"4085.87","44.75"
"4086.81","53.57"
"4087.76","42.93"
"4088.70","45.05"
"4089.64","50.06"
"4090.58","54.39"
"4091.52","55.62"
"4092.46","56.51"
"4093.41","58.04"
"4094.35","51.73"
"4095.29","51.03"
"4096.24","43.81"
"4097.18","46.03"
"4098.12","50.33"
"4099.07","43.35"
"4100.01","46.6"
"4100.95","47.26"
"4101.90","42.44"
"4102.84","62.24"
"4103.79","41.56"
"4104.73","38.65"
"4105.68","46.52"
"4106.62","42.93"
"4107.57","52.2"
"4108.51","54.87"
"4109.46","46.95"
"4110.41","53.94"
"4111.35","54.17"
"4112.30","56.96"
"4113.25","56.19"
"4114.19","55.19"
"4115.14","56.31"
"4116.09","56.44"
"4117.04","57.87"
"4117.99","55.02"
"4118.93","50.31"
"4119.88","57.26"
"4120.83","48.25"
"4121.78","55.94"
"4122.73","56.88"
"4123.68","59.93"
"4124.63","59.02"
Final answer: 1.27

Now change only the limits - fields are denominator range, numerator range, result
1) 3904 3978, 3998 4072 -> 1.33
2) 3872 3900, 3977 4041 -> 1.36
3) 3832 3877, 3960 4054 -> 1.20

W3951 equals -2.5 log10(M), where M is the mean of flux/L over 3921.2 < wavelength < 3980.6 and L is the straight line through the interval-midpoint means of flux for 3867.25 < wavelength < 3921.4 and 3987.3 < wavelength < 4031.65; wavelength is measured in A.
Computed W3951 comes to 0.20 mag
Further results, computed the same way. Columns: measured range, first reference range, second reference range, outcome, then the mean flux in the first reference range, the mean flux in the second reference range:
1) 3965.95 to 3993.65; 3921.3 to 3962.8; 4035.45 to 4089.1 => 0.06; 43.2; 53.7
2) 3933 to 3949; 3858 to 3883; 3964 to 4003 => 0.20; 52.1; 45.7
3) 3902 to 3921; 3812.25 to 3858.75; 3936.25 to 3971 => -0.14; 40.5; 43.4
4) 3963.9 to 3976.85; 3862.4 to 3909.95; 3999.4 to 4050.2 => 0.43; 47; 55.1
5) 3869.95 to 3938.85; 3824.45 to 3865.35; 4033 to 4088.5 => 0.03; 41.4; 53.7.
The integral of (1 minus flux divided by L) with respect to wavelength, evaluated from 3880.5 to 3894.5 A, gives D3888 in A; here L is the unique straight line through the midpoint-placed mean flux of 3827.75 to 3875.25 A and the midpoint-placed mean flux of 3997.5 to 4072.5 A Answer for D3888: 2.4 A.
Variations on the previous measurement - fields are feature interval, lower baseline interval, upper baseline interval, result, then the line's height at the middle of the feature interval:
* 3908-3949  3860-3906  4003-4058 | 4.8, 49.2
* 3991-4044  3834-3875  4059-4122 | -4.8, 49.9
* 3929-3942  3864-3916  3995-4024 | 3.9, 50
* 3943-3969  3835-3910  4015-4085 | 2.5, 49.4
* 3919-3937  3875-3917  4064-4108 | 1.9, 45.2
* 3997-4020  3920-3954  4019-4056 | -0.9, 51.9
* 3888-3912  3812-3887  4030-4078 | 1.2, 46.6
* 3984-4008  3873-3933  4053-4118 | -2.4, 47.8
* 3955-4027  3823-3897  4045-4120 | -0.4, 48.6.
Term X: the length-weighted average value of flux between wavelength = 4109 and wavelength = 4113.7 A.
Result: 53.6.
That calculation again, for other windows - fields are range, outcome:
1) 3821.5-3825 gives 42.2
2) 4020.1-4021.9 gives 64.3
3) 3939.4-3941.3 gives 46.2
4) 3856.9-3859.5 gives 49.2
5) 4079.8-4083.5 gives 52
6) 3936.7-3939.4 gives 38.9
